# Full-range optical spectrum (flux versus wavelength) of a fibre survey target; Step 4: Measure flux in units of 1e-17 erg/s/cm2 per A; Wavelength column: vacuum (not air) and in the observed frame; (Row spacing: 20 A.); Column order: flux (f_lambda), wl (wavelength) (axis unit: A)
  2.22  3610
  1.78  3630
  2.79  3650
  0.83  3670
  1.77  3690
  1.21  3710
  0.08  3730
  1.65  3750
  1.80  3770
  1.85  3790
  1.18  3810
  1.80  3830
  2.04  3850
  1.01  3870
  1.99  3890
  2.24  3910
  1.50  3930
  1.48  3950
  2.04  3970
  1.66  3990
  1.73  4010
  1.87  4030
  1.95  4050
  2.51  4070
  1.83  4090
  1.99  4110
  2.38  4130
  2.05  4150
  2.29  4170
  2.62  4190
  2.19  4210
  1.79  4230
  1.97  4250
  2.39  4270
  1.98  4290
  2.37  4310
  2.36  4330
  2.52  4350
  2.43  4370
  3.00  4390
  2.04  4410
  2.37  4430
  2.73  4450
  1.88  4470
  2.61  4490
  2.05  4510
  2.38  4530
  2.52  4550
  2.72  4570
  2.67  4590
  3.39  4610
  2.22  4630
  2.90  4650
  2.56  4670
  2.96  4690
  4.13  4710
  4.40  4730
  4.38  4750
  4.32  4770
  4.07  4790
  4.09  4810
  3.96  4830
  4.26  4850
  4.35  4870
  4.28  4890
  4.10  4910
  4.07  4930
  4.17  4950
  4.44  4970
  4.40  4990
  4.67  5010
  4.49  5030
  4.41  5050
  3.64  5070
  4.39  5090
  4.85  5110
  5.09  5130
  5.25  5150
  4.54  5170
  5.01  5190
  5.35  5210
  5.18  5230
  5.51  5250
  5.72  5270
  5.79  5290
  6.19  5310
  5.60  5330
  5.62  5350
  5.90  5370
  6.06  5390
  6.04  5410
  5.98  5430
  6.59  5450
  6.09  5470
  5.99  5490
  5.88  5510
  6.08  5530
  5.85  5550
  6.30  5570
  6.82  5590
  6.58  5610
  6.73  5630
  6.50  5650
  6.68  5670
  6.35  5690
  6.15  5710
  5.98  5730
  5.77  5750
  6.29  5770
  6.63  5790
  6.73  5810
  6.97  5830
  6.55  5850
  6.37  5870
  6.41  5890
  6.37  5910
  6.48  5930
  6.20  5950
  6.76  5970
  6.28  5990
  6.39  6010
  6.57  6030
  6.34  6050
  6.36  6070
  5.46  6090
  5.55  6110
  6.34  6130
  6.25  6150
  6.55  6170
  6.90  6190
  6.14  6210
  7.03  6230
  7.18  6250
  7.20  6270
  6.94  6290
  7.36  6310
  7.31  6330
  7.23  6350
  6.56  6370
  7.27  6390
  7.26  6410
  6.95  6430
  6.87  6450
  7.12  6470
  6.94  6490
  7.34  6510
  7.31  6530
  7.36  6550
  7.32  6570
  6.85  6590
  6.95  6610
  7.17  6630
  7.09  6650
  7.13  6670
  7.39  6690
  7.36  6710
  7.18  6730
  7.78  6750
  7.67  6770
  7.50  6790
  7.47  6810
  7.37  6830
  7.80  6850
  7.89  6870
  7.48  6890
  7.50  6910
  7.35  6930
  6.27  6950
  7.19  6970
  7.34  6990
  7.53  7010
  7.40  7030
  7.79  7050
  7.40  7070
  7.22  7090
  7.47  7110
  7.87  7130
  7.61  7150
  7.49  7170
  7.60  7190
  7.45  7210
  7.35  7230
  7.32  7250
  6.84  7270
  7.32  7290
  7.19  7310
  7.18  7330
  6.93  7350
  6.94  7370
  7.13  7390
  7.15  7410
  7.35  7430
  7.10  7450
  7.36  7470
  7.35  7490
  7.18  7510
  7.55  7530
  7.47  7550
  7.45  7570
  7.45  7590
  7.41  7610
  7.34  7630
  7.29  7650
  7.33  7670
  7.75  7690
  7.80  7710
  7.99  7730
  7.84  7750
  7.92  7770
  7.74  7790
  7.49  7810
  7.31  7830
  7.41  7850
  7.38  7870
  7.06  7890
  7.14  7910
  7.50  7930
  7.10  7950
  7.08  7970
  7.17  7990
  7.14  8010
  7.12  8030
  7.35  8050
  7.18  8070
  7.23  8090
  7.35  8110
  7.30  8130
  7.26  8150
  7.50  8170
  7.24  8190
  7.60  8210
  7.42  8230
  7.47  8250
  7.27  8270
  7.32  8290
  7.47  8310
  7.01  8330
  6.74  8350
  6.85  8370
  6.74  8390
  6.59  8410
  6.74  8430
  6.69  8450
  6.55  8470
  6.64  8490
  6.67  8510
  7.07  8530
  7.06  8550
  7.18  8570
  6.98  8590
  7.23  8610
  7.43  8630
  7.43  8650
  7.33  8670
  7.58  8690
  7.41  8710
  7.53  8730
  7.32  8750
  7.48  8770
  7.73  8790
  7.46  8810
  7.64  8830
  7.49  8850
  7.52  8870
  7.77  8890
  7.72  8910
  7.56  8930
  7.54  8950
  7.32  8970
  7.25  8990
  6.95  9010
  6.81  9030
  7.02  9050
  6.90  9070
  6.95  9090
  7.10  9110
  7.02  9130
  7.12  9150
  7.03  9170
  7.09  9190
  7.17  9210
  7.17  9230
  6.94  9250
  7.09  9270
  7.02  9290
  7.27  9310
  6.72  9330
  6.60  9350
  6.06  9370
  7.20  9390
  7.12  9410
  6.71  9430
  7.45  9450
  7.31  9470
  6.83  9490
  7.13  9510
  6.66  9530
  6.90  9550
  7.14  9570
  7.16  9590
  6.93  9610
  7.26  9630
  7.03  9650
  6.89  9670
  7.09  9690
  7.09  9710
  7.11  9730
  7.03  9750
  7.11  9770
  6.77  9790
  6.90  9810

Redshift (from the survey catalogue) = 0.179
